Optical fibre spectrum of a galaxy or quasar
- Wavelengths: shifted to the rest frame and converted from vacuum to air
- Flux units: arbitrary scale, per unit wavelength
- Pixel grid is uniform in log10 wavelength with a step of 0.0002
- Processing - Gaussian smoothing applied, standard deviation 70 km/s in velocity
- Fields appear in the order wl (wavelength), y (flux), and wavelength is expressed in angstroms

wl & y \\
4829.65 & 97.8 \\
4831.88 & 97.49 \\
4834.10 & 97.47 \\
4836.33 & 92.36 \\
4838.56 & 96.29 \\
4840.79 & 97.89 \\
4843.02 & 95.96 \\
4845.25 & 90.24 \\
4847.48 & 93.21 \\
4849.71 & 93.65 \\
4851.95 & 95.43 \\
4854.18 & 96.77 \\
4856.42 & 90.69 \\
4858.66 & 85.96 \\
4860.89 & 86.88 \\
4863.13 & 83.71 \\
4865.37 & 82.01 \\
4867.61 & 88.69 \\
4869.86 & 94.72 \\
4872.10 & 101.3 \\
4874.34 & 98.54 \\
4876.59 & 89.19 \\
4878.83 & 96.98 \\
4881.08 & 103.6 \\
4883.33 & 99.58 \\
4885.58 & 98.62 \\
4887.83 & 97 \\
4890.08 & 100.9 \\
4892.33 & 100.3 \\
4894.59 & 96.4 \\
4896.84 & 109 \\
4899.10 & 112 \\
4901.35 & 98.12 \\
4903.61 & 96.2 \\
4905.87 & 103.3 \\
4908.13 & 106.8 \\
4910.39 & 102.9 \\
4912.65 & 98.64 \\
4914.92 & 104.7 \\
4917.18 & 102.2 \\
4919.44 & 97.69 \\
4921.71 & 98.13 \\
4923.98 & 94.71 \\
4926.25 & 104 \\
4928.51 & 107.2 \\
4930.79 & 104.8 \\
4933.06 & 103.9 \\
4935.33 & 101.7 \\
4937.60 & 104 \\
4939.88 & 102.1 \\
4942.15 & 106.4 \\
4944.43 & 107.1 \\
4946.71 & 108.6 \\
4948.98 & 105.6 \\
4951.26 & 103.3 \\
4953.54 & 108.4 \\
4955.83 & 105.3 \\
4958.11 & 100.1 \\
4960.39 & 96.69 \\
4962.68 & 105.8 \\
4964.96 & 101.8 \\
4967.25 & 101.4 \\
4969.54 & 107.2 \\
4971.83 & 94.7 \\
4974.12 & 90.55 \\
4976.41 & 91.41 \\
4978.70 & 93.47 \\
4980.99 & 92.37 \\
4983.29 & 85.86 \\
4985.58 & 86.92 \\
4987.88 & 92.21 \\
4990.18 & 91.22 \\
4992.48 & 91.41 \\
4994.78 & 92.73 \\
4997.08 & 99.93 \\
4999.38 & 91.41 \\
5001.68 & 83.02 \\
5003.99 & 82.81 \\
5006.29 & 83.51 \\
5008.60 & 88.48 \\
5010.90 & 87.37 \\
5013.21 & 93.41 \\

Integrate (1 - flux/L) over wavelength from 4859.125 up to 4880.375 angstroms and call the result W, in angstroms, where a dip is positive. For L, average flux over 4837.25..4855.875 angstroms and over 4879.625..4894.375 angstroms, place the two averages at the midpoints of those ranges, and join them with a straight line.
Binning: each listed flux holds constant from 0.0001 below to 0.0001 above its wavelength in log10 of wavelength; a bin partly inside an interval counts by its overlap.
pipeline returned 1.3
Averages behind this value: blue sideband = 94.8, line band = 91.4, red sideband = 99.7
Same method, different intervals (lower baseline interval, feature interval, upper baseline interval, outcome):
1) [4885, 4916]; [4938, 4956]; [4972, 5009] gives -1.90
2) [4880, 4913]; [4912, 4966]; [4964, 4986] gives -2.87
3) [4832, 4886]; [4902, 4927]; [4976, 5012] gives -2.36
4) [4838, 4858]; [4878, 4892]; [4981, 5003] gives -0.95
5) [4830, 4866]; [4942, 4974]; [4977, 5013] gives -4.55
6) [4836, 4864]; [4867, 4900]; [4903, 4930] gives -0.76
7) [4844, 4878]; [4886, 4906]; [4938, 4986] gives -1.45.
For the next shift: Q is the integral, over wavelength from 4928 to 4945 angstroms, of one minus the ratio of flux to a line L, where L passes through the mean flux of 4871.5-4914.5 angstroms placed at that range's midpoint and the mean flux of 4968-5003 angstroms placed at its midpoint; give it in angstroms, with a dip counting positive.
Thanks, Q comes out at -1.4 angstroms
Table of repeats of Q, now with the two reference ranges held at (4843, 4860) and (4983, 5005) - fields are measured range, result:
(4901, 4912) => -1.2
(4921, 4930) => -1.0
